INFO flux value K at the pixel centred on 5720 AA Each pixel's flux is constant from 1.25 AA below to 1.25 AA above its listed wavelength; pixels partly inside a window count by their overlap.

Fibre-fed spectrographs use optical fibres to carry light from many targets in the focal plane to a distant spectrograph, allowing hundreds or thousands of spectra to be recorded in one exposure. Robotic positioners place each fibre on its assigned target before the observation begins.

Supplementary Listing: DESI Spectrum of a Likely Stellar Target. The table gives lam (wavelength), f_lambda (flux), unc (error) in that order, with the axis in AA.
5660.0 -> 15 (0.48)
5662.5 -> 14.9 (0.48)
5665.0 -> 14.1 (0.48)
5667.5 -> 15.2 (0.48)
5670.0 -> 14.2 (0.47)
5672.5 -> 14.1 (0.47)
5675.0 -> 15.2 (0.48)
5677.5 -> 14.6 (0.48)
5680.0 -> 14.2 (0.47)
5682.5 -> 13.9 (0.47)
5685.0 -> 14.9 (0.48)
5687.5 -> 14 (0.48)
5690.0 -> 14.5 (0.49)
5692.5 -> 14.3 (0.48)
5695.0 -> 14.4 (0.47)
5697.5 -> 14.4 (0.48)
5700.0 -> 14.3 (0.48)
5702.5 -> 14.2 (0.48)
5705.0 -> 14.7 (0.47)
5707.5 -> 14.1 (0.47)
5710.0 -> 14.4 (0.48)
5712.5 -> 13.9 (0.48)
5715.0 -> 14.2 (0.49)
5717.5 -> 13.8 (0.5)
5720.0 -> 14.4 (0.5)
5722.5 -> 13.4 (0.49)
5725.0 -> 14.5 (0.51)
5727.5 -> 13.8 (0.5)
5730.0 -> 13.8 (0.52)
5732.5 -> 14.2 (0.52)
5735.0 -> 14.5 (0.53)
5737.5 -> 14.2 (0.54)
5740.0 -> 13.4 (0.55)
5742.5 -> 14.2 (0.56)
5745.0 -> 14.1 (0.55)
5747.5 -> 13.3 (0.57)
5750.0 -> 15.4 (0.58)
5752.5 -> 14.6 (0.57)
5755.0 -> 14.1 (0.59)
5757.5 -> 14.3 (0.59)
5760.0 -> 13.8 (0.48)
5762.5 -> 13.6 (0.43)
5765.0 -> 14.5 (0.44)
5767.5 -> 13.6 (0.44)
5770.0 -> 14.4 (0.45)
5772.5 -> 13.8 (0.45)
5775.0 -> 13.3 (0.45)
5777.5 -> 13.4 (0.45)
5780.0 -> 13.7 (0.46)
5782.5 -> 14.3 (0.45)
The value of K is 14.4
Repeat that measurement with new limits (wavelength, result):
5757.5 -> 14.3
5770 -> 14.4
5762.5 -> 13.6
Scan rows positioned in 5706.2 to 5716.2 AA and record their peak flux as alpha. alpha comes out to 14.4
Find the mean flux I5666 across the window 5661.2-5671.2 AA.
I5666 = 14.6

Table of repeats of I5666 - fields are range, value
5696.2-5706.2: 14.4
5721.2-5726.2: 13.9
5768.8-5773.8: 14.1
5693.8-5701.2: 14.4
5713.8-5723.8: 14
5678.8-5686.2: 14.3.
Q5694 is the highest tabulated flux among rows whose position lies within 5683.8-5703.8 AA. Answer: 14.9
